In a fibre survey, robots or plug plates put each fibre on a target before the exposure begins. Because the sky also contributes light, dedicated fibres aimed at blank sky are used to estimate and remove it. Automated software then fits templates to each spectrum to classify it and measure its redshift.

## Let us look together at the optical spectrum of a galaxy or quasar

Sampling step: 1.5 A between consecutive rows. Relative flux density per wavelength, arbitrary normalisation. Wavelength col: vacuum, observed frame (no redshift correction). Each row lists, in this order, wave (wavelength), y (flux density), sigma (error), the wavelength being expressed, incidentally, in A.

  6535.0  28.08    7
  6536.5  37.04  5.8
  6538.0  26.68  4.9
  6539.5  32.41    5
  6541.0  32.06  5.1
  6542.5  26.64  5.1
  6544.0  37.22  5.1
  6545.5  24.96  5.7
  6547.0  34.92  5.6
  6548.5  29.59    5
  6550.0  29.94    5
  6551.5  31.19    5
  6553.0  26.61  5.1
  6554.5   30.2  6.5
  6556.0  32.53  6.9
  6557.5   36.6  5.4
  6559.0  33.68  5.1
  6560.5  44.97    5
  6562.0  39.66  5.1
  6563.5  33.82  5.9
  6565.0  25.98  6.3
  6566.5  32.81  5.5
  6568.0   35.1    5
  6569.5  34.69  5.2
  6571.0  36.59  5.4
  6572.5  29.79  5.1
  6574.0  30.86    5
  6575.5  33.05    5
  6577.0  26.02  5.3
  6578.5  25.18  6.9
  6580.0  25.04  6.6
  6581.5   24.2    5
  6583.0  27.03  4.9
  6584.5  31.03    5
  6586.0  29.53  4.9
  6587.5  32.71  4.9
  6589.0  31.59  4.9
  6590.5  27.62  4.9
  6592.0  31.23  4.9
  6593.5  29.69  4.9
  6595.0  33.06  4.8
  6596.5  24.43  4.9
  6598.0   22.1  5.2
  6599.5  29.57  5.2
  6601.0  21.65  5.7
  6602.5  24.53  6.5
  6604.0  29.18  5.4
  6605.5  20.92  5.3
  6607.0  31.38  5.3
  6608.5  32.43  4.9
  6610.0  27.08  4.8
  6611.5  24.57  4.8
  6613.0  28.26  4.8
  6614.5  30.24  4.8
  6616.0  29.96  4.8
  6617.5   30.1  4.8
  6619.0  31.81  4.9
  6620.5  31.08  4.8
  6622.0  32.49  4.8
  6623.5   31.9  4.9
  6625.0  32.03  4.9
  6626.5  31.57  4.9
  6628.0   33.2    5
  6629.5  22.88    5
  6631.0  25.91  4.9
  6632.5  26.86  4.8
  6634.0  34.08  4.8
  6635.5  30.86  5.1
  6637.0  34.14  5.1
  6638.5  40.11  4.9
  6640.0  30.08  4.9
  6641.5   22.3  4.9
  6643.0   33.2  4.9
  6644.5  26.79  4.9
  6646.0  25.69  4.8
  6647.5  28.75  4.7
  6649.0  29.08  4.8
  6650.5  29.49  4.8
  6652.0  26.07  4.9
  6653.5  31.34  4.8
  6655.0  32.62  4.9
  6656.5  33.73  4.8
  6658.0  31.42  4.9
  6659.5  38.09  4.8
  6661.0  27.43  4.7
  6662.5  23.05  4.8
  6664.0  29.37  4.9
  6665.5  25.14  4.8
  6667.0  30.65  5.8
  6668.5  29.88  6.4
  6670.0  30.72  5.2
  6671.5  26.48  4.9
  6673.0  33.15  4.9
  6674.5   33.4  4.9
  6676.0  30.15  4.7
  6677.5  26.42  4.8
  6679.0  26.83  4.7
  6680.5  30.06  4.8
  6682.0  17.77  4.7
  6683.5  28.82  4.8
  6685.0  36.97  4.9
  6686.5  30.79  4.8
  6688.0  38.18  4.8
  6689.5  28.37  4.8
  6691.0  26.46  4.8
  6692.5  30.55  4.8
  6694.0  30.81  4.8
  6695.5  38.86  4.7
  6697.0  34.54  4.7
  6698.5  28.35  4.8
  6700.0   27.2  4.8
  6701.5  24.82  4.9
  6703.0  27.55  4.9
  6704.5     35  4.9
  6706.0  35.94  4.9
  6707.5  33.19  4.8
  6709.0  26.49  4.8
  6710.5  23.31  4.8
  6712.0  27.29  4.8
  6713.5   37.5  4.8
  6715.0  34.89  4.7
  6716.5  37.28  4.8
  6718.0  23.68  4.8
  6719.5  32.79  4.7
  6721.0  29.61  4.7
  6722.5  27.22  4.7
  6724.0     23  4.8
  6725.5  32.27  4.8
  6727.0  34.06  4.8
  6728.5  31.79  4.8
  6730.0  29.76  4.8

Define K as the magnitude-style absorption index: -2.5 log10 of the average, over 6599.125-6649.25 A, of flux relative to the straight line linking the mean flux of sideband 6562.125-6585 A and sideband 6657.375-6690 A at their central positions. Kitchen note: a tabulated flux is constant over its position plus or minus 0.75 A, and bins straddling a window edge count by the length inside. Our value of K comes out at 0.03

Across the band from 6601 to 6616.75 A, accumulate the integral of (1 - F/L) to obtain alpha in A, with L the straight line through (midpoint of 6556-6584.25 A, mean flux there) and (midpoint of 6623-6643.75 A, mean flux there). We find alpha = 1.8 A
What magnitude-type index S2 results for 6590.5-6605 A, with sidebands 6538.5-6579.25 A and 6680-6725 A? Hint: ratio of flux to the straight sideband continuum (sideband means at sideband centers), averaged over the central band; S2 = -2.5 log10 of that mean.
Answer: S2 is 0.16 mag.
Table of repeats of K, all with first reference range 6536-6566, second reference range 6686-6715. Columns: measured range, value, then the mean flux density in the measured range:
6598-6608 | 0.22 mag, 26.1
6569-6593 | 0.08 mag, 29.7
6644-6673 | 0.07 mag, 29.4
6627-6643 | 0.05 mag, 30.2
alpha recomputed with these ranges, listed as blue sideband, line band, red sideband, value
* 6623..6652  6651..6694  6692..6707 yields 1.3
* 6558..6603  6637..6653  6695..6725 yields 0.5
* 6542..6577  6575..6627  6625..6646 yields 4.2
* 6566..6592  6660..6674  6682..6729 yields 0.8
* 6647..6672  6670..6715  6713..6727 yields 0.1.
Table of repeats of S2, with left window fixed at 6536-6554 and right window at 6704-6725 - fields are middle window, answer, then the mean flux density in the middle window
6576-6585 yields 0.16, 26.5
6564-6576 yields -0.06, 32.4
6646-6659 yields 0.01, 30.2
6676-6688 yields 0.06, 29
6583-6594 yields 0.01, 30.3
